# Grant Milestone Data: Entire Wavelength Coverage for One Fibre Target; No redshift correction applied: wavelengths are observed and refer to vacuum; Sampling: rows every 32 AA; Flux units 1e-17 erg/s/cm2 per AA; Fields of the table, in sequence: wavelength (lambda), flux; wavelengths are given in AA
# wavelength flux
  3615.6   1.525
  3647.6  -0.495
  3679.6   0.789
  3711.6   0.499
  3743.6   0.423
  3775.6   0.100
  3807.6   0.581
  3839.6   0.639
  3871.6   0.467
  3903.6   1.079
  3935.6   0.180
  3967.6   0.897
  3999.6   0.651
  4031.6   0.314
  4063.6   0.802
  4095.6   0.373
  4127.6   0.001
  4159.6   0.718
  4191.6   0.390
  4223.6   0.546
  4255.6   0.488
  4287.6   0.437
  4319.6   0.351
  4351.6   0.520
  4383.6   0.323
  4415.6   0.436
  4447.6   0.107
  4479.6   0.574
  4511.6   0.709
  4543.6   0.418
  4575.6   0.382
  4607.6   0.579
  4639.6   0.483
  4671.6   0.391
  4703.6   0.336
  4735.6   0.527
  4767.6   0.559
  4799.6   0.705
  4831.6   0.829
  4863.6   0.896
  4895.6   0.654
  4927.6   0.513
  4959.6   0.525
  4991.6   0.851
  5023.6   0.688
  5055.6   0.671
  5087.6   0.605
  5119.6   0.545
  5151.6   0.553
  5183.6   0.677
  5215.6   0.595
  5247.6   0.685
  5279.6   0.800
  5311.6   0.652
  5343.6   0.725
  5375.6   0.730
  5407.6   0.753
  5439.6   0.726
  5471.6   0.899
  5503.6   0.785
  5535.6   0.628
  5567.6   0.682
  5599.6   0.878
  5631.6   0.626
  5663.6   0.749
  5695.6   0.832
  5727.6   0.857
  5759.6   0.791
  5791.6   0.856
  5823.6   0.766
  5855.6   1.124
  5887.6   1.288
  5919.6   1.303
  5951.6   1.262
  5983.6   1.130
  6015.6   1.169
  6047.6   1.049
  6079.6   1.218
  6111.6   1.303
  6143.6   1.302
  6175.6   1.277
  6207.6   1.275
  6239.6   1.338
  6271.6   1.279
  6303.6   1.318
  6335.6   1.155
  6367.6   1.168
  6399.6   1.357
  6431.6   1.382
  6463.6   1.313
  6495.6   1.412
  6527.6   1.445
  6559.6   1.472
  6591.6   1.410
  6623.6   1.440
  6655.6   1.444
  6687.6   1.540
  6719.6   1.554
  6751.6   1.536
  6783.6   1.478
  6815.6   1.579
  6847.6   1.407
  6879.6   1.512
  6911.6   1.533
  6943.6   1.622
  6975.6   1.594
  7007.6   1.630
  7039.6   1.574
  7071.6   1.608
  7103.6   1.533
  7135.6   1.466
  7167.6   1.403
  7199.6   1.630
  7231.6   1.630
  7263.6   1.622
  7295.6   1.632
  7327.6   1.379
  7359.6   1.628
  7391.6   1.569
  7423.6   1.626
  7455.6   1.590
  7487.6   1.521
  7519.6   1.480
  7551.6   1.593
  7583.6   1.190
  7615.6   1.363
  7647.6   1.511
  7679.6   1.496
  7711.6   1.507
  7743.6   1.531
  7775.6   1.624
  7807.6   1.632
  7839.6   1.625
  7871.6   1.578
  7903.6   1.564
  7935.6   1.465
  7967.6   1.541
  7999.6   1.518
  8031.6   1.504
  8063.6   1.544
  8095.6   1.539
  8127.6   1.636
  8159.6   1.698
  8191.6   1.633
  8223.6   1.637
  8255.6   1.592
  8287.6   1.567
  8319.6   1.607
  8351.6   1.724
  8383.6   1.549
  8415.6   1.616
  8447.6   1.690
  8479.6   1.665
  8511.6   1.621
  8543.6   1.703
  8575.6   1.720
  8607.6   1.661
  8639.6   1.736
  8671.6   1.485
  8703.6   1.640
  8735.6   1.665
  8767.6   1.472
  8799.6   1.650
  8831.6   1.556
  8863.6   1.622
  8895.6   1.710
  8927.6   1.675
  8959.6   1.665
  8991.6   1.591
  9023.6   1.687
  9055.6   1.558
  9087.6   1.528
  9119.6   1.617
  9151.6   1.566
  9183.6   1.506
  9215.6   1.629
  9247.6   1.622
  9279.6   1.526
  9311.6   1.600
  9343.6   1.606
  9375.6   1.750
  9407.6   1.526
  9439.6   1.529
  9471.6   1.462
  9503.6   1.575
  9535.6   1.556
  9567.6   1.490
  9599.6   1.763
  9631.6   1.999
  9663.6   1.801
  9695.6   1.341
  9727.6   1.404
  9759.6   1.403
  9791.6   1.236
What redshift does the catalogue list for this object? 0.47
